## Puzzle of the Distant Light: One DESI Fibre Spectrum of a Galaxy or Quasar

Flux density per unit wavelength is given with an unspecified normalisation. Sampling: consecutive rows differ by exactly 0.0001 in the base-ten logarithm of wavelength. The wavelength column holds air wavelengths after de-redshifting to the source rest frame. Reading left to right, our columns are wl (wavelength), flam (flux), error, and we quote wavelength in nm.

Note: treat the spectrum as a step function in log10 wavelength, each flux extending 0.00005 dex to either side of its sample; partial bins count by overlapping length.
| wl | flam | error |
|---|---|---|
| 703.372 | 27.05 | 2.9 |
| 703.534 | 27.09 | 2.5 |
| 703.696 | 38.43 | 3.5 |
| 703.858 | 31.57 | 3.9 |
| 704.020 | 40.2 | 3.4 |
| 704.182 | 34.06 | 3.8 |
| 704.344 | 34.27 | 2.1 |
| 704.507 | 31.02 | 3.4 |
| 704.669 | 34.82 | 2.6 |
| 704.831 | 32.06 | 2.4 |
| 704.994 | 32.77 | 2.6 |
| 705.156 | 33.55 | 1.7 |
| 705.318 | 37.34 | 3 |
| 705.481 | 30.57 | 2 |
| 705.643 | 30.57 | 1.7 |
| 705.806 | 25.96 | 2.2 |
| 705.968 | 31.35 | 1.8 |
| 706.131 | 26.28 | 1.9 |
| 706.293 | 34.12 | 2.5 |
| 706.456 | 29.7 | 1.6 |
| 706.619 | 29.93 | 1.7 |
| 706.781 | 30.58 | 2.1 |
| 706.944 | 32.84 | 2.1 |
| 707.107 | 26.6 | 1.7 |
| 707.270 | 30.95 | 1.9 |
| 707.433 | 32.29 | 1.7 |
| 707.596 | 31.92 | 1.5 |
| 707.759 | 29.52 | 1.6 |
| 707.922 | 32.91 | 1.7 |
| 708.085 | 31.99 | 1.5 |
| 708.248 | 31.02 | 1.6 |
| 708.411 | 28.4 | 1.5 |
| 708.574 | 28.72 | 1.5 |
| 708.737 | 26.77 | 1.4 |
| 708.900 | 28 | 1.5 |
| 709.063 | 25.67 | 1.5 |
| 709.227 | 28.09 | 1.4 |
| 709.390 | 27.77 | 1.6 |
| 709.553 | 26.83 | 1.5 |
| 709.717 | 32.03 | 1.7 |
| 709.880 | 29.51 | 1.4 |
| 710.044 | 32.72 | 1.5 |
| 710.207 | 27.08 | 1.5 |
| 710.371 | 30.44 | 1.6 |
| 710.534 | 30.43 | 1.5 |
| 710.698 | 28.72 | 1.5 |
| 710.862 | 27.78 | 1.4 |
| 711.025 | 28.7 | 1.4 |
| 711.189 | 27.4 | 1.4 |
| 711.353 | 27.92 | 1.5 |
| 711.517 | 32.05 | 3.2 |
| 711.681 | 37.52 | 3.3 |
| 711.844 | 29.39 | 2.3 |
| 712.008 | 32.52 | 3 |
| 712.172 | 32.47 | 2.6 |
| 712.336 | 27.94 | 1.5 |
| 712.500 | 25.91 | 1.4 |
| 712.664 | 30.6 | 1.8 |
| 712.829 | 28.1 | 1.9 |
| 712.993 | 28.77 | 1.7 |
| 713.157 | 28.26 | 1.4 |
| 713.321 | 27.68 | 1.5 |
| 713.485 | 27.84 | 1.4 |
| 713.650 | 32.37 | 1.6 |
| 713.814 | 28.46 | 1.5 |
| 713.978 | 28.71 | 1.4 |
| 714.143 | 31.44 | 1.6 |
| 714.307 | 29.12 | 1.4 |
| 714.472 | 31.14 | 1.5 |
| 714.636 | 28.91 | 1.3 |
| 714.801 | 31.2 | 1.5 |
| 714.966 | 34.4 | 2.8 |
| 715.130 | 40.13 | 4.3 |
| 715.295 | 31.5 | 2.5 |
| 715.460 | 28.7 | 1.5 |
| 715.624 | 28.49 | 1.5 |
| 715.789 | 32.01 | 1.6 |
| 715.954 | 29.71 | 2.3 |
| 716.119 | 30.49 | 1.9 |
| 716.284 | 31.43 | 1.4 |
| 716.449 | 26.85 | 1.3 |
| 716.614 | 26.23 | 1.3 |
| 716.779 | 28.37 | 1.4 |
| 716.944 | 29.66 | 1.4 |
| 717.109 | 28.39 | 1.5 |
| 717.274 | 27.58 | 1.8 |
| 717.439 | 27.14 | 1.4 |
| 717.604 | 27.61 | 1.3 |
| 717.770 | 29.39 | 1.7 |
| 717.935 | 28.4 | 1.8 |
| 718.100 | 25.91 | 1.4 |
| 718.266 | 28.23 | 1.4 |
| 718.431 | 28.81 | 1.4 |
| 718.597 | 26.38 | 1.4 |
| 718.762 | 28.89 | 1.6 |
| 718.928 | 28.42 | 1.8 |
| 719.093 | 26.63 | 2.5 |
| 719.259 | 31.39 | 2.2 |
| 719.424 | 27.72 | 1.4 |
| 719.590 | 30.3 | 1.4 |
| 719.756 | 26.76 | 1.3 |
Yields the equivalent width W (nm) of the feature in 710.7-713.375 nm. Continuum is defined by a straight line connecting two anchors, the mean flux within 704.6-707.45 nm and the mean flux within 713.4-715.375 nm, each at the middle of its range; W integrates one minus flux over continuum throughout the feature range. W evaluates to 0.14 nm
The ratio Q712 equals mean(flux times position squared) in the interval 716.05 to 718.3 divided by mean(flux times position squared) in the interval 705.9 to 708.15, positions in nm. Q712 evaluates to 0.94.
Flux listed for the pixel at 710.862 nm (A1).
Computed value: 27.78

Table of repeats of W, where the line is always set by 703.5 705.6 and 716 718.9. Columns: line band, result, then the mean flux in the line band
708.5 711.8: 0.22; 29.2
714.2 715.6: -0.12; 31.7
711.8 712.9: 0.03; 29.6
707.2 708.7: 0.07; 30.7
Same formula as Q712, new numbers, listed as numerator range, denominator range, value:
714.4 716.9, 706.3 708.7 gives 1.02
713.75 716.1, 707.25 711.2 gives 1.07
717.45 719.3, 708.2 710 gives 1.01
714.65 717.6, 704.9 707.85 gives 1.00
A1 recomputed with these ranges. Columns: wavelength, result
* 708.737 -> 26.77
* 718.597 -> 26.38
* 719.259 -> 31.39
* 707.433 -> 32.29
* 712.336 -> 27.94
